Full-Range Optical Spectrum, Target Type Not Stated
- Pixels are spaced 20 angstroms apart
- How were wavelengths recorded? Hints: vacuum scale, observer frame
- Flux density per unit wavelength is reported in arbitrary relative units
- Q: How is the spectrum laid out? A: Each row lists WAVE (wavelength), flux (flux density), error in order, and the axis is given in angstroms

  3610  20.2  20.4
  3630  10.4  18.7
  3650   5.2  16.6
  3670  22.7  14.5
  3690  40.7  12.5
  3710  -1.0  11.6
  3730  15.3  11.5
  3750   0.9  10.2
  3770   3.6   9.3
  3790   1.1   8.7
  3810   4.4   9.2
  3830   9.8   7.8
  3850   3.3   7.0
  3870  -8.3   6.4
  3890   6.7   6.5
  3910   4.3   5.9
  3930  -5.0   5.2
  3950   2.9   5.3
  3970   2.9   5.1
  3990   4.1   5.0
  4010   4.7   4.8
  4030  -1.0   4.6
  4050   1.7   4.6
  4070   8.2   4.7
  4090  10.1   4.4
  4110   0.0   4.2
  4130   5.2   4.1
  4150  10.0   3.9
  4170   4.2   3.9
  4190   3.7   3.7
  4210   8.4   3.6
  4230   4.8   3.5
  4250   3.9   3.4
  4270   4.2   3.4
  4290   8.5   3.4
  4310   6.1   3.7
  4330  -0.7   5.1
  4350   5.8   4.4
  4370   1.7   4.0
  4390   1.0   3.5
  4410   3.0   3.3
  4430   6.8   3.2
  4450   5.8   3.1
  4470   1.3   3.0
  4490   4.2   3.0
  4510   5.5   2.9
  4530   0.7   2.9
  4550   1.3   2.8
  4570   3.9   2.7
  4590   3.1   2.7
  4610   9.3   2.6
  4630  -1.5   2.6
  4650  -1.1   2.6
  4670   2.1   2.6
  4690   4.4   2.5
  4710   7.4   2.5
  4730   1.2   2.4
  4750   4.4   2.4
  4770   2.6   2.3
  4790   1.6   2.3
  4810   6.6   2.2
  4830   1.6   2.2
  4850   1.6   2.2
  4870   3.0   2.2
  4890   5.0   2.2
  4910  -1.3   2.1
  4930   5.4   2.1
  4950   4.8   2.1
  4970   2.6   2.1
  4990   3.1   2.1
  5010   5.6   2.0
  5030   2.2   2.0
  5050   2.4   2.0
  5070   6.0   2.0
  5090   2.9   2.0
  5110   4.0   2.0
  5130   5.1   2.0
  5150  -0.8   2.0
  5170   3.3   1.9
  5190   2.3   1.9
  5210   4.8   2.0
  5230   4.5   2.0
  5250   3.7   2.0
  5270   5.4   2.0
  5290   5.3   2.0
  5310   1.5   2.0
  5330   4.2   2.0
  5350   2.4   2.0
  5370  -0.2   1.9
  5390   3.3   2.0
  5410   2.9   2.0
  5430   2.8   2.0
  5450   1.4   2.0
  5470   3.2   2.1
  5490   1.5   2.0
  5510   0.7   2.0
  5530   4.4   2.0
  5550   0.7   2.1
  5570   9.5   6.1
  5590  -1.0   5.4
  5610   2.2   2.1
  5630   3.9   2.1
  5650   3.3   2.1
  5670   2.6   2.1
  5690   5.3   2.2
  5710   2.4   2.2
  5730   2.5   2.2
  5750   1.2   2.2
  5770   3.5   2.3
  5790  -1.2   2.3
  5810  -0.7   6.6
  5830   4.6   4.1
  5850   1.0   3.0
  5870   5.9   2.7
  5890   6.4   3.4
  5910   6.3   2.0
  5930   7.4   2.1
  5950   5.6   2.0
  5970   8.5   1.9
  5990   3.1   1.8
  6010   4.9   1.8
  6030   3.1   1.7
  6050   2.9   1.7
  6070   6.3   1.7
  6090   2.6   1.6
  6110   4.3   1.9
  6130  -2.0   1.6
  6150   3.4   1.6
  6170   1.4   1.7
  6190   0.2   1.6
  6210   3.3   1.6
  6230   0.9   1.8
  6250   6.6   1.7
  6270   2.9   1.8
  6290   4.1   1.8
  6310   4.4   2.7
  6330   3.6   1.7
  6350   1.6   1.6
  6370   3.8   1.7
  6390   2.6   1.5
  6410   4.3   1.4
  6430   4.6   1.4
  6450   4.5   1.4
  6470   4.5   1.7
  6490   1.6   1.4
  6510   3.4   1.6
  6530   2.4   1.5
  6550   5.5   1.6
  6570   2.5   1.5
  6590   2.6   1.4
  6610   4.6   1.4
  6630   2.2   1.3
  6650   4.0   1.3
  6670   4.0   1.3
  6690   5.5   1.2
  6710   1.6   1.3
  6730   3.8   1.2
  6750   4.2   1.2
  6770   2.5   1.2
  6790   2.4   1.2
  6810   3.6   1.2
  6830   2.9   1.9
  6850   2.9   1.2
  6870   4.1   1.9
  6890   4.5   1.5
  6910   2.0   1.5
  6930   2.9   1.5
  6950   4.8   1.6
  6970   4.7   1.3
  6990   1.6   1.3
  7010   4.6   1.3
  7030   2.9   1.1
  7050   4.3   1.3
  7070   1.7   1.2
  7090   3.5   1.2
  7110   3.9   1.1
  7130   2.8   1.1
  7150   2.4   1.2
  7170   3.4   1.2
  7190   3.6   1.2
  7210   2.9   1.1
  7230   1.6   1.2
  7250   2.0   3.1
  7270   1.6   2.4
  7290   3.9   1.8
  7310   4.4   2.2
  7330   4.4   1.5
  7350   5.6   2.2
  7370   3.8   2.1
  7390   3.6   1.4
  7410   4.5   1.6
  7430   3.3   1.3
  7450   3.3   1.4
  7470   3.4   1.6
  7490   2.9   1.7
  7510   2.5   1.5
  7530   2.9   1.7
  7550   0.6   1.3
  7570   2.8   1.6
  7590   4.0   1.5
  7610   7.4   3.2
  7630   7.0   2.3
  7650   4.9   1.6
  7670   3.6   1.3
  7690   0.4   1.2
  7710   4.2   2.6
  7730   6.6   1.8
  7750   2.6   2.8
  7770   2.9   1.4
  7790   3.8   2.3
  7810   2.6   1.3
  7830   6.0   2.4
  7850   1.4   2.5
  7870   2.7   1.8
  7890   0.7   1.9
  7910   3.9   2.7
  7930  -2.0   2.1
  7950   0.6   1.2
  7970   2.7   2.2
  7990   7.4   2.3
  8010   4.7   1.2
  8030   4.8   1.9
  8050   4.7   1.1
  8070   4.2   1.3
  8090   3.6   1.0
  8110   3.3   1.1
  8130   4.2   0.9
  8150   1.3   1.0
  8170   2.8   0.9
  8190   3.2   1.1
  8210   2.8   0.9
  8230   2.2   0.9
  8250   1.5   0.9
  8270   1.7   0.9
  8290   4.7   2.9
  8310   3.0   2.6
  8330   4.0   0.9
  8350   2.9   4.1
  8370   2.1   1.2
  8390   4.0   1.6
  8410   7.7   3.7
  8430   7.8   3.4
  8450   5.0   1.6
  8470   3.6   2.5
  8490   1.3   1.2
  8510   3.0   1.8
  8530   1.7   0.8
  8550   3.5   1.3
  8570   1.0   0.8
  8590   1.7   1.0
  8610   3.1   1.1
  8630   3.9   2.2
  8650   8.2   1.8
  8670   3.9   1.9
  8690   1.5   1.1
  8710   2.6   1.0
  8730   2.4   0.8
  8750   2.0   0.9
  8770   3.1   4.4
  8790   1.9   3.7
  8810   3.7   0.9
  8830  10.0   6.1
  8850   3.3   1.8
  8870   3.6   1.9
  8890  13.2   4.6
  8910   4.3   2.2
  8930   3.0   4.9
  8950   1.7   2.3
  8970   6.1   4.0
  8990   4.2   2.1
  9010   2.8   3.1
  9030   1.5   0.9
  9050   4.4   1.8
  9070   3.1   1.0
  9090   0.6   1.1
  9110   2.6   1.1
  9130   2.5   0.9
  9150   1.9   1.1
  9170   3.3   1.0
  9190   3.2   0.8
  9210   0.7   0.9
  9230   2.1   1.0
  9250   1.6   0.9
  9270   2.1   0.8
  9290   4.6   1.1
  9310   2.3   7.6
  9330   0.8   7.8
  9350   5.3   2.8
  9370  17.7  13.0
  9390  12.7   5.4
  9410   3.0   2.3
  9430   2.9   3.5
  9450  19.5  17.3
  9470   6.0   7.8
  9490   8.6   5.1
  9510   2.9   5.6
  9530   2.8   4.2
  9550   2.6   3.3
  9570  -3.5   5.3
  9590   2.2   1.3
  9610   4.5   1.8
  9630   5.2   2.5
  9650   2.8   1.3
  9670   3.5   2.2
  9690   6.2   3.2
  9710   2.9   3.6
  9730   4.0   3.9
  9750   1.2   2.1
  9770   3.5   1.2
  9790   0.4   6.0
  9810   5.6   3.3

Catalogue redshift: 0.19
